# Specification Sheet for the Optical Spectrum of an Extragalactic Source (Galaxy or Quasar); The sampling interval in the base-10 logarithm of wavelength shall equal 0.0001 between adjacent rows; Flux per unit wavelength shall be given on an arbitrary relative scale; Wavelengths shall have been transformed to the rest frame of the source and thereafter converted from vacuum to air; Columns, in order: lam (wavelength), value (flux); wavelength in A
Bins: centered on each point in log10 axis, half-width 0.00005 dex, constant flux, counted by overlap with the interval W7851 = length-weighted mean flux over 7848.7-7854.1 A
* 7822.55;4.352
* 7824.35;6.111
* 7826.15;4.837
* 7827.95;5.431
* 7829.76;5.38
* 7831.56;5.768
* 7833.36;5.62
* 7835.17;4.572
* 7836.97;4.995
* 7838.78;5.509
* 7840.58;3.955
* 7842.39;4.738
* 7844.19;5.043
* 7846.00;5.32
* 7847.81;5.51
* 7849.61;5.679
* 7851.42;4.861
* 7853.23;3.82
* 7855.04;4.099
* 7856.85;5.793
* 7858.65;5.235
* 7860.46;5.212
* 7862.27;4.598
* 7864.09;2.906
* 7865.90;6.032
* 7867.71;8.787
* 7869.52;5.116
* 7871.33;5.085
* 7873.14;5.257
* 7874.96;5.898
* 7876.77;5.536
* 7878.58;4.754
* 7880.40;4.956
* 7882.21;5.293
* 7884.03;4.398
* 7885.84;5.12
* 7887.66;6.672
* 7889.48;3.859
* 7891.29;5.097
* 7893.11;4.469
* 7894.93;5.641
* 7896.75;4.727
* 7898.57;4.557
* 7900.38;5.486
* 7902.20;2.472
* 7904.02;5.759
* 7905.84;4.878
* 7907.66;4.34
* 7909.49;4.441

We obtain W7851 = 4.8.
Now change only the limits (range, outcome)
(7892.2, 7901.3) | 4.97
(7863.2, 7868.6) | 5.91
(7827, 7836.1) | 5.35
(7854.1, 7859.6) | 5.04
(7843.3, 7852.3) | 5.28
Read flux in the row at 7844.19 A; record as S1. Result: 5.043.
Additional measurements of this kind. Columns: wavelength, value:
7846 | 5.32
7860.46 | 5.212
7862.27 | 4.598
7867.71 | 8.787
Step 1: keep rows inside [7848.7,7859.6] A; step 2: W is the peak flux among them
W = 5.793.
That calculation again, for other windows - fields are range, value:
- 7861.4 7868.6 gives 8.787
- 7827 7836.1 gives 5.768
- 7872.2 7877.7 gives 5.898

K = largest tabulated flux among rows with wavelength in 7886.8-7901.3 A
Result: 6.672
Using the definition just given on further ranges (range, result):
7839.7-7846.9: 5.32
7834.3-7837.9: 4.995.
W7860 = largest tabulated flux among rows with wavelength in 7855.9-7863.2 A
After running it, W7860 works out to 5.793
